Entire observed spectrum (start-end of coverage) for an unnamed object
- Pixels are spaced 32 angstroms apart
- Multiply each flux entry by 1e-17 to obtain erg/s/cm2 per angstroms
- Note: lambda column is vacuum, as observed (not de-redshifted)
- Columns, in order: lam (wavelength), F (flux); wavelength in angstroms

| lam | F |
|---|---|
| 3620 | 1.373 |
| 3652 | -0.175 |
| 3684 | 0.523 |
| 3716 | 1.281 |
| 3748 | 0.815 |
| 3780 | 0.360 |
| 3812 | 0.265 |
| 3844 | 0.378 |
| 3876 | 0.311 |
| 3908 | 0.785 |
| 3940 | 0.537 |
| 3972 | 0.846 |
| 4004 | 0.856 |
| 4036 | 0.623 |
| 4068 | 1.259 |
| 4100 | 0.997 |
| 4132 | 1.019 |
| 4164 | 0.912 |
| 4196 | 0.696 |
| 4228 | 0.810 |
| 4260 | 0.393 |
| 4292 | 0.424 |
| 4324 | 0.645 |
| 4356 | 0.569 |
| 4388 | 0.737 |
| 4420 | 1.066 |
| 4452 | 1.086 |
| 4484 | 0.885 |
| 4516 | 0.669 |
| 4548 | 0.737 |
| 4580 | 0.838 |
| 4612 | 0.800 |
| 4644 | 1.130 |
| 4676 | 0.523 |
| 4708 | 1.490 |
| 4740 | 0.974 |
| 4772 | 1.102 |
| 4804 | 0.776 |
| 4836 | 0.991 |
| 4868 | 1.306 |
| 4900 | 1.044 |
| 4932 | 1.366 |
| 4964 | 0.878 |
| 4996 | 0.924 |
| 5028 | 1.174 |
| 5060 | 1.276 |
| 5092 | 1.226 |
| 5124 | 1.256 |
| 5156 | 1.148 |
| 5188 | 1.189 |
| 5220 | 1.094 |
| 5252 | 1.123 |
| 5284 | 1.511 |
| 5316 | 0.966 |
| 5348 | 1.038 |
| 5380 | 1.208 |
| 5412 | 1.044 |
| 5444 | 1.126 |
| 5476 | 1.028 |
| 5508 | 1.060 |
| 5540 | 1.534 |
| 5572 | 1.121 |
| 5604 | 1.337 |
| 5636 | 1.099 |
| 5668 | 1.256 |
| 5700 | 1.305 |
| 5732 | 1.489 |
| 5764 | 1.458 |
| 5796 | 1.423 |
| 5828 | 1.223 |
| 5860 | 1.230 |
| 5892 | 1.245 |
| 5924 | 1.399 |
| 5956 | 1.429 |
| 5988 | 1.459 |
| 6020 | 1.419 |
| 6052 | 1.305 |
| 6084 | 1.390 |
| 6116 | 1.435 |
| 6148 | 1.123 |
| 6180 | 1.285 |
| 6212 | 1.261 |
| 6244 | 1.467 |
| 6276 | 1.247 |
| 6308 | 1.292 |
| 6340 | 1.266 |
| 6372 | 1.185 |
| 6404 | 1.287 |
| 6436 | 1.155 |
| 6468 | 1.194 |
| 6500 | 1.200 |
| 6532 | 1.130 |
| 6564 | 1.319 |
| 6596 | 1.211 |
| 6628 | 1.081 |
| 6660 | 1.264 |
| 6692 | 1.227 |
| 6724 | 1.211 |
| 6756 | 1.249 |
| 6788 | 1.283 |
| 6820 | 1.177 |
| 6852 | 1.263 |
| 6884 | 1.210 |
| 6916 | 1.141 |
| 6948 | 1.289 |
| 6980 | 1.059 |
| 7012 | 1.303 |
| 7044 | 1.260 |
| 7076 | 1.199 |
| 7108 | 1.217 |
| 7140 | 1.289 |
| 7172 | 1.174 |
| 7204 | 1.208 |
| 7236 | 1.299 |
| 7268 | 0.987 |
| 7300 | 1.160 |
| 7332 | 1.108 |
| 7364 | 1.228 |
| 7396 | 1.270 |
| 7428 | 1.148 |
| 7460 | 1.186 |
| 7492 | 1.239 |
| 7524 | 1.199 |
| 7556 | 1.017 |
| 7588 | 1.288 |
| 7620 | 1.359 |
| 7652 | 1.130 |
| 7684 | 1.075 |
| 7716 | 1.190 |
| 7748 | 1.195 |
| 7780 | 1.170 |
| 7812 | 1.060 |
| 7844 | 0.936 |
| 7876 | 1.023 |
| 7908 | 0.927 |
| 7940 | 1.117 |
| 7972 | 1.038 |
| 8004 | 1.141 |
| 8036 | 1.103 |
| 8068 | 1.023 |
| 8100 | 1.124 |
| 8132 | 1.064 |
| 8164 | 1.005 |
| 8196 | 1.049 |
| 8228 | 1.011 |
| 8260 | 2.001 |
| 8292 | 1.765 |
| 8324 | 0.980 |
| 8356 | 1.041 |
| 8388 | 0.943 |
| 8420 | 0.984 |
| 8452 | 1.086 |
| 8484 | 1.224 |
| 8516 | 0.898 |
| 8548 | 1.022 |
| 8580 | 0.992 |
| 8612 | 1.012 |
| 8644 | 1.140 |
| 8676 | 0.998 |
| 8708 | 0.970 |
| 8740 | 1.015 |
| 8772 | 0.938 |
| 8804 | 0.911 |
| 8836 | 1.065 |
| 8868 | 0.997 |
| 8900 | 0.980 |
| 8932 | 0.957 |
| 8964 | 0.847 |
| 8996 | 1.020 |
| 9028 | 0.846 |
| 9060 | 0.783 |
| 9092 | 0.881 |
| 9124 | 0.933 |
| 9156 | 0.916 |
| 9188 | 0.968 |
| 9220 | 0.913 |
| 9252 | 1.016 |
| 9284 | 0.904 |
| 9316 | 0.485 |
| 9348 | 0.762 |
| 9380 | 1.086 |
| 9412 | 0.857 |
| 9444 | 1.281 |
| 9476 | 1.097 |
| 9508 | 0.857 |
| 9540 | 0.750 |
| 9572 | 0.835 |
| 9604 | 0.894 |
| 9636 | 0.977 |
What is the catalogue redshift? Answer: 0.261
